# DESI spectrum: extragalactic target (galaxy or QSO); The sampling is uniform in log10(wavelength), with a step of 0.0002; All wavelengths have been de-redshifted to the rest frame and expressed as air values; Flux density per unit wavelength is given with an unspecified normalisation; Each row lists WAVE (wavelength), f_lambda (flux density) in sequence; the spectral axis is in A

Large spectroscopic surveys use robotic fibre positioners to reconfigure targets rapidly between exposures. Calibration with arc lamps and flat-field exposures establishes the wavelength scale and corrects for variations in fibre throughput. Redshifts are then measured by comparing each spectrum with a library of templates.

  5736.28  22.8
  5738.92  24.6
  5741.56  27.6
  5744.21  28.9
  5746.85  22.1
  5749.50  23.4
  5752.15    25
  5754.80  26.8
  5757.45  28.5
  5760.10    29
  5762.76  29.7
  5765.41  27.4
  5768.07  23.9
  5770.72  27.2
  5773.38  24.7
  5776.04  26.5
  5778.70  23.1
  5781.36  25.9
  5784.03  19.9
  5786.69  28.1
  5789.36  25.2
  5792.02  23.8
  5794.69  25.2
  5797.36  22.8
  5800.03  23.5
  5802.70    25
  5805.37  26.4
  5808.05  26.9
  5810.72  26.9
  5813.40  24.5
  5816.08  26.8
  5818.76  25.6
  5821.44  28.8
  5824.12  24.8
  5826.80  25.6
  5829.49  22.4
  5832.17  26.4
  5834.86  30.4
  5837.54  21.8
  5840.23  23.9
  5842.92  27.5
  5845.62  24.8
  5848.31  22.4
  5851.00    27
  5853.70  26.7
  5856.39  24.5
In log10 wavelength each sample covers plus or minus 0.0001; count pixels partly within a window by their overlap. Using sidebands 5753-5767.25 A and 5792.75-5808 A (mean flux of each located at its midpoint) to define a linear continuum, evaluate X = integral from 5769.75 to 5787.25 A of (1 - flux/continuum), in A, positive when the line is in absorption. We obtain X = 1.1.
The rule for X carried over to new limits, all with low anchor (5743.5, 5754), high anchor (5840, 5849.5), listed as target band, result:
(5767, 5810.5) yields -0.4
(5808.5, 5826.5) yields -1.1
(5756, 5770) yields -1.7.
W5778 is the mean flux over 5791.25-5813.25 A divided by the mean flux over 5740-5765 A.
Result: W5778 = 0.94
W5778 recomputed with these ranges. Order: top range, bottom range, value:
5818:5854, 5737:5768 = 0.97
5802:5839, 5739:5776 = 0.98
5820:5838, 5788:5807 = 1.05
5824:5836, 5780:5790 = 1.05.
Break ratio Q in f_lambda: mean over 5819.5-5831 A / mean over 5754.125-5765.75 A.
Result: 0.9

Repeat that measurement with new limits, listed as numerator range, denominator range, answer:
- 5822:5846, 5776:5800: 1.04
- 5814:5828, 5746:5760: 1.02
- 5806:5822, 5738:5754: 1.04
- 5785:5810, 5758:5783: 0.96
